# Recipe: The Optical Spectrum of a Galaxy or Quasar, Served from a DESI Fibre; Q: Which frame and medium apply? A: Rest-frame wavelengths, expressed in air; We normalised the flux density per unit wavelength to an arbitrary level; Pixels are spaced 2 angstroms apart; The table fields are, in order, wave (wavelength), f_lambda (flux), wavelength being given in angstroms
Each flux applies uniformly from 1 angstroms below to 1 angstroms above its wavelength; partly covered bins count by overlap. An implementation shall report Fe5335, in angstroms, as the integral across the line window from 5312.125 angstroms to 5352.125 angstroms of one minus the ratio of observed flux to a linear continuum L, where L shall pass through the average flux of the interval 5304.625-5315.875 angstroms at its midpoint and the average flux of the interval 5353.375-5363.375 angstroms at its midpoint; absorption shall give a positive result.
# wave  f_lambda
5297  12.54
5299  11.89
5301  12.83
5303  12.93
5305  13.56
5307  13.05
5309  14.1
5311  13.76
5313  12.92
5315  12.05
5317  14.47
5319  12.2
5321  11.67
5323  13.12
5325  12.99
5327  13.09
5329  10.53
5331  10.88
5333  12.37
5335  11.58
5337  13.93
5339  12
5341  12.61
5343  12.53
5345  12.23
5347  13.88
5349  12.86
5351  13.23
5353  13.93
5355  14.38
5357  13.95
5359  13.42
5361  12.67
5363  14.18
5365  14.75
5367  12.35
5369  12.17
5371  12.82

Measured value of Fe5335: 2.6 angstroms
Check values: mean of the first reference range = 13.2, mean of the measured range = 12.6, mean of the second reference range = 13.7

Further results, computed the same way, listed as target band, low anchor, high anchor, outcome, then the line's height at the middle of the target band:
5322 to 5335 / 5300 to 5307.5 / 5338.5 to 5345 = 0.5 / 12.6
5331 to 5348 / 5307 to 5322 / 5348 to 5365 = 1.1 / 13.4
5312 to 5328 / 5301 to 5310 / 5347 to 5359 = 0.7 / 13.4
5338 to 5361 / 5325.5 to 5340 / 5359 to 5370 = -0.8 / 12.7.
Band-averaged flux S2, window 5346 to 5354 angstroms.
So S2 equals 13.5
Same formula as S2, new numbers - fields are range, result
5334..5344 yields 12.5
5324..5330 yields 12.2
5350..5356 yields 13.8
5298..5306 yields 12.8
